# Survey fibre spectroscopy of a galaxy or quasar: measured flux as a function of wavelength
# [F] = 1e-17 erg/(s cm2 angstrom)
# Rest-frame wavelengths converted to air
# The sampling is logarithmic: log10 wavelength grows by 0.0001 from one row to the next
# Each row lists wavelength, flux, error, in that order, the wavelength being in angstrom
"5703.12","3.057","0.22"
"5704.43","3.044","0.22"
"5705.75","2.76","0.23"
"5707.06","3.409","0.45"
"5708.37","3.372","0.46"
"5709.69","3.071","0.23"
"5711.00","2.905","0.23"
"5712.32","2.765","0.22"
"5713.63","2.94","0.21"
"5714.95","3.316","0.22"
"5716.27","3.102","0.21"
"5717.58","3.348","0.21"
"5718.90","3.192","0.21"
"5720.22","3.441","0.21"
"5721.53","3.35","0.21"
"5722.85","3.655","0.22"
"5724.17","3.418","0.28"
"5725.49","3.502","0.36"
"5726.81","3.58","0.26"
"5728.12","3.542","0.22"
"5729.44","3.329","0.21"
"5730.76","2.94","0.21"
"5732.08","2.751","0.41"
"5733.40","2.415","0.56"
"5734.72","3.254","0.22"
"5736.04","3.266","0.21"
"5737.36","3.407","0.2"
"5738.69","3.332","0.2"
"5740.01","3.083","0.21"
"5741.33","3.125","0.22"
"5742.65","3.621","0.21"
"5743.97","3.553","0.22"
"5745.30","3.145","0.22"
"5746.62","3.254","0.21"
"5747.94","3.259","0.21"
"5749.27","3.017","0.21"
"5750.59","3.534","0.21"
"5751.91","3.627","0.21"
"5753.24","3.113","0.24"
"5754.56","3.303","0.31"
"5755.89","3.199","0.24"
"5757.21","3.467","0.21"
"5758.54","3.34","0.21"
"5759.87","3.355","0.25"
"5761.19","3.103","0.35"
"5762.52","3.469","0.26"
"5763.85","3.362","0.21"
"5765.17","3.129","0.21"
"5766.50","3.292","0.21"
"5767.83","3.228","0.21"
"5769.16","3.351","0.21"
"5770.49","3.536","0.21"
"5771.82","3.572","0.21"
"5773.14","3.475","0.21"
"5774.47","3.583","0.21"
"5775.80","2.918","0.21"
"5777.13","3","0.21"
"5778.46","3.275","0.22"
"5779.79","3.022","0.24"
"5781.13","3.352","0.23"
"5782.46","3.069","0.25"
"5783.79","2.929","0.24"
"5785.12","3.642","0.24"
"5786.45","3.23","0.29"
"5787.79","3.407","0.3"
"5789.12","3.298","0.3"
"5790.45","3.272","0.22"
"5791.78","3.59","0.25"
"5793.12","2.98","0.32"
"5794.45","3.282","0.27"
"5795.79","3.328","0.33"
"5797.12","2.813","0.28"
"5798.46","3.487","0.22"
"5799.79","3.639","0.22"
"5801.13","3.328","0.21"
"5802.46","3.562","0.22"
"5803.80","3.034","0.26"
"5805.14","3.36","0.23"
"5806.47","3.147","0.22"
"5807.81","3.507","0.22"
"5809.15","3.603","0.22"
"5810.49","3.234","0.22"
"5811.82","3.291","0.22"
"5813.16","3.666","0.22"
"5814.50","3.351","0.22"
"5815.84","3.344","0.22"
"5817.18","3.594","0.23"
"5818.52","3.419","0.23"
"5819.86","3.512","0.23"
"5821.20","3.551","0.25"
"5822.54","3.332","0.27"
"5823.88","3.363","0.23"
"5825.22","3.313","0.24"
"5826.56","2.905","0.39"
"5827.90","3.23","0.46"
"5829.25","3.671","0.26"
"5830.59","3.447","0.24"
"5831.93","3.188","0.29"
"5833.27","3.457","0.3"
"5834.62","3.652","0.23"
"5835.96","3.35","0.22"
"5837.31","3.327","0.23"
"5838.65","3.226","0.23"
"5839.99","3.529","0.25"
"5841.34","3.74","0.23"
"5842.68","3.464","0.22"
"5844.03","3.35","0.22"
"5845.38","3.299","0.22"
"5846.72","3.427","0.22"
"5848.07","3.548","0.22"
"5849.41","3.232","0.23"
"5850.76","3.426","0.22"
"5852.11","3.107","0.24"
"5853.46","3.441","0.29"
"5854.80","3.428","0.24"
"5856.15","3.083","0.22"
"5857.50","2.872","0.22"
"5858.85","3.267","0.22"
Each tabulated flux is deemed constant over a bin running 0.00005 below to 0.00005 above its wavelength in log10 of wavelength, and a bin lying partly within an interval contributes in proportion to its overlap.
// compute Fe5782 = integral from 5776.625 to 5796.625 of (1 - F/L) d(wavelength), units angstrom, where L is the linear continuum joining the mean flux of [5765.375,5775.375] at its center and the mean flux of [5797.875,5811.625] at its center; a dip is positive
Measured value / 0.91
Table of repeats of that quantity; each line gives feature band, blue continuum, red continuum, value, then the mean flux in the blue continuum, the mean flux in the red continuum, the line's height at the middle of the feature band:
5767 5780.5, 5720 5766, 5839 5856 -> 0.1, 3.29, 3.4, 3.32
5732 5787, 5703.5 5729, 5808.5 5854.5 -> 0.6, 3.25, 3.4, 3.3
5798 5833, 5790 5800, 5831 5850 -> -0.5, 3.28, 3.42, 3.34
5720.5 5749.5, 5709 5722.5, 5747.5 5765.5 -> -0.4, 3.15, 3.31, 3.23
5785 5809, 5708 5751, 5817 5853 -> 0.1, 3.23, 3.39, 3.33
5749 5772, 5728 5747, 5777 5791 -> -0.9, 3.19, 3.23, 3.21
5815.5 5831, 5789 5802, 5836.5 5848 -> -0.1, 3.31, 3.43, 3.38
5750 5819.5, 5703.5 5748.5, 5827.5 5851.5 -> -0.1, 3.22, 3.42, 3.32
